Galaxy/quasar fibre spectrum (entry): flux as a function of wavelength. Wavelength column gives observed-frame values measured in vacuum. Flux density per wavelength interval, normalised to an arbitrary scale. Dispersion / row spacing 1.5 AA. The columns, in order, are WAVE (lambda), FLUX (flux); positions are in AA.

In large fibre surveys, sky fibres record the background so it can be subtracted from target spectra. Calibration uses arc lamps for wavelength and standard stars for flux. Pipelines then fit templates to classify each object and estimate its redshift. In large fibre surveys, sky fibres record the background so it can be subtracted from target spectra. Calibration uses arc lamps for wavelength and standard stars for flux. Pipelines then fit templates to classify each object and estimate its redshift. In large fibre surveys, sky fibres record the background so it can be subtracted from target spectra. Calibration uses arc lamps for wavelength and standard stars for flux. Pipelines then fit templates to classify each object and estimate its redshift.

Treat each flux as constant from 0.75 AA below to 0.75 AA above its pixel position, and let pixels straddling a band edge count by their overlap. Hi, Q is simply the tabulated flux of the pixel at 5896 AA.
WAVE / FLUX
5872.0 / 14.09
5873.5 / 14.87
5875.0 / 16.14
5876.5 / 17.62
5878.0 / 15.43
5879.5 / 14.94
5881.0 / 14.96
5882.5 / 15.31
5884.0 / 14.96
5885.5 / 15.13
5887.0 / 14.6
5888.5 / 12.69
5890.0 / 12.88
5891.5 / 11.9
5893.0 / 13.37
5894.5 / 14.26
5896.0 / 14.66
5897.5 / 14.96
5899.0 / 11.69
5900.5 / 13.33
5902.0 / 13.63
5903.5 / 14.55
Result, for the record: 14.66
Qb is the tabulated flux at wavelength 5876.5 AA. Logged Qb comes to 17.62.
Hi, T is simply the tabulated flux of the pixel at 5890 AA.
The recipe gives 12.88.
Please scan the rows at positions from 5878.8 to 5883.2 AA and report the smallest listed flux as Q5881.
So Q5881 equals 14.94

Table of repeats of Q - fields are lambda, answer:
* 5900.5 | 13.33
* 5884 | 14.96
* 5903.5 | 14.55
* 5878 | 15.43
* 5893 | 13.37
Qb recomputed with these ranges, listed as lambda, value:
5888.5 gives 12.69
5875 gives 16.14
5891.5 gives 11.9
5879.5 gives 14.94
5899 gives 11.69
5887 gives 14.6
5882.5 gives 15.31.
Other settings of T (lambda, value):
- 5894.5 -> 14.26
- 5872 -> 14.09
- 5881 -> 14.96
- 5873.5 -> 14.87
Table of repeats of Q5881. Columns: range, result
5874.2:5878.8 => 15.43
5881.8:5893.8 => 11.9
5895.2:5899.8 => 11.69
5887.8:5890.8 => 12.69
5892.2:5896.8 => 13.37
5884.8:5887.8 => 14.6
